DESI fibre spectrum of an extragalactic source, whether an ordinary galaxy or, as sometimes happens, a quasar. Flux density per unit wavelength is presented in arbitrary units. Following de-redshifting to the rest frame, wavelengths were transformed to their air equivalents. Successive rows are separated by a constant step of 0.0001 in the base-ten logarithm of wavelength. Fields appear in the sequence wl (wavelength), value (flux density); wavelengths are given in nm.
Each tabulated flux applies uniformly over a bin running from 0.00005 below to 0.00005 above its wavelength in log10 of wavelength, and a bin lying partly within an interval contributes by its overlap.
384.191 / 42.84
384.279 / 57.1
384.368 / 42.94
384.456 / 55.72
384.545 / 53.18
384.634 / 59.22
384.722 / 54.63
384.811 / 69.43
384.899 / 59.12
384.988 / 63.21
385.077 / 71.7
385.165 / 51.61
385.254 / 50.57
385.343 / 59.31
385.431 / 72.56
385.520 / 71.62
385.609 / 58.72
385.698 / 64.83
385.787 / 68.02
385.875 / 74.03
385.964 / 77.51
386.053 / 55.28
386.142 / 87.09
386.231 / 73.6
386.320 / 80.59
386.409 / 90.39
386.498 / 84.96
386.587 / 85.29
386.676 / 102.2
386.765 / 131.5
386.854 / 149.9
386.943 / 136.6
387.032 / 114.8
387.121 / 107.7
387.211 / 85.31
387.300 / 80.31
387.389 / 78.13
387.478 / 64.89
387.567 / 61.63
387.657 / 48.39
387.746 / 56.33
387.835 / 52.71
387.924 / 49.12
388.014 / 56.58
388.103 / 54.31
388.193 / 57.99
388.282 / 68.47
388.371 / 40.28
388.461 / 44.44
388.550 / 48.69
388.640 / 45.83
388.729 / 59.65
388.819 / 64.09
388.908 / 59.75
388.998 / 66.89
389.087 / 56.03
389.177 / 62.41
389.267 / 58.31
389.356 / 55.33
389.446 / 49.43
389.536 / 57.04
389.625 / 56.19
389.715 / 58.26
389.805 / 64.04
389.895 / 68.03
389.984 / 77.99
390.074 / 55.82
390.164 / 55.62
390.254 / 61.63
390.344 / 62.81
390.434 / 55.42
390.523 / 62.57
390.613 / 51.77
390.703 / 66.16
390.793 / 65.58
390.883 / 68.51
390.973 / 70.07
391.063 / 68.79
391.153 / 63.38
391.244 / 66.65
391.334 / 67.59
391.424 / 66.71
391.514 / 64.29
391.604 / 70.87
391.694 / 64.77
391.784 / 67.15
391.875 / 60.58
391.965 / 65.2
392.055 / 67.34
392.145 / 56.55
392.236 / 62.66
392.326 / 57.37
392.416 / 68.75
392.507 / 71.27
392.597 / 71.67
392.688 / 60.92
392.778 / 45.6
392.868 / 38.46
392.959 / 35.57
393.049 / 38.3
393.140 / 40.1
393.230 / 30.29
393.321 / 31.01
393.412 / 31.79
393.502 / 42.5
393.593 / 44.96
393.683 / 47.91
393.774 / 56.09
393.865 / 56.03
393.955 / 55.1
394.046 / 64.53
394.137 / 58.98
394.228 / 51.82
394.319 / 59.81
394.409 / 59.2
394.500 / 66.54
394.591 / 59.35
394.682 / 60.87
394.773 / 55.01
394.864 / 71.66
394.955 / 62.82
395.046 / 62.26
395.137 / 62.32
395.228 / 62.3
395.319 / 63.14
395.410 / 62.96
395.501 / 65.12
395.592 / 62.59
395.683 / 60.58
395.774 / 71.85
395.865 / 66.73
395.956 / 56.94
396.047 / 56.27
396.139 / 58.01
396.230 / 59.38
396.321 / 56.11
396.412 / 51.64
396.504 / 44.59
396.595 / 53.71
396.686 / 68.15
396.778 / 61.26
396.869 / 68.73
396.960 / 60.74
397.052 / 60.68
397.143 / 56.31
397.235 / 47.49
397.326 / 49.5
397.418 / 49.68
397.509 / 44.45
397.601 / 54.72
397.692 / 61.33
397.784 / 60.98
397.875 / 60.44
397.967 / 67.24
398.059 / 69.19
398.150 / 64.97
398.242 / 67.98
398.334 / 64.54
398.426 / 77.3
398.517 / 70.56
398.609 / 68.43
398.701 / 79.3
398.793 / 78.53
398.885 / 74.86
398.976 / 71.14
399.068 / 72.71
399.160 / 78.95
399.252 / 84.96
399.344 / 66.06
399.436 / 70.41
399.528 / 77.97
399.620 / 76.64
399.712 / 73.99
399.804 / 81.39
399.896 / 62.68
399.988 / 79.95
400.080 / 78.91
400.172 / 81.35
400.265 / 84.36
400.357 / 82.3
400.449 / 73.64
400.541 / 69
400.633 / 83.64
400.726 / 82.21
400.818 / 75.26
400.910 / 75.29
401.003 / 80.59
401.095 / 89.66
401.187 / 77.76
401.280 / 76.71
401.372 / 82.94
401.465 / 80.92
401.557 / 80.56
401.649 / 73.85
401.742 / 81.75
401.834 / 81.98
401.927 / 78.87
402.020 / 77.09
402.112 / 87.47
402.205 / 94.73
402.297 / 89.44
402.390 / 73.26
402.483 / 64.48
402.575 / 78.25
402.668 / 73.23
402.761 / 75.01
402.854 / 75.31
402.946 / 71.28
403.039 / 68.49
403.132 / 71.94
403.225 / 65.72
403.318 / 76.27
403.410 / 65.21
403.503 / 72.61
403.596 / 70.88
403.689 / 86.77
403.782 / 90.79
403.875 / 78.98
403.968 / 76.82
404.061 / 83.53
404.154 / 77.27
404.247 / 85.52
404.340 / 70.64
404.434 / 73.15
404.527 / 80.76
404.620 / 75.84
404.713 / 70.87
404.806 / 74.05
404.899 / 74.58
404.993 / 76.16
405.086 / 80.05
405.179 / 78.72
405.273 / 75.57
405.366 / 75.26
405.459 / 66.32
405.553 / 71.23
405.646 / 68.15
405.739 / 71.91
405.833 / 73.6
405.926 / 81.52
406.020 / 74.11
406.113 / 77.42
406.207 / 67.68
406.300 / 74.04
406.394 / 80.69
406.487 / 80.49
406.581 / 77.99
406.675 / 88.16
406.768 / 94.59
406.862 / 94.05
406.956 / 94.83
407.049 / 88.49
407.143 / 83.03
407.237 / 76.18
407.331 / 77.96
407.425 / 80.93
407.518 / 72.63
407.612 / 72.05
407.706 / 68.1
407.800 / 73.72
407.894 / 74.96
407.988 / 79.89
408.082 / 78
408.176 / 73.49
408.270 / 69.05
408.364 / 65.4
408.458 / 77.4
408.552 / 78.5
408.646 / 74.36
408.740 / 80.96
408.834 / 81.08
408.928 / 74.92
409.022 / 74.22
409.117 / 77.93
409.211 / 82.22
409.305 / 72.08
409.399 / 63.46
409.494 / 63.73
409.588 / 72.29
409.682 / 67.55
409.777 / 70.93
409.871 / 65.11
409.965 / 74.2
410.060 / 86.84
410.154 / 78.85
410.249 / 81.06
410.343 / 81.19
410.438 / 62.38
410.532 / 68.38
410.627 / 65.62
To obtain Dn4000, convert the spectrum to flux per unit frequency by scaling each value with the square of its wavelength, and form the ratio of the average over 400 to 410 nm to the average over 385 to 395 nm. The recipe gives 1.30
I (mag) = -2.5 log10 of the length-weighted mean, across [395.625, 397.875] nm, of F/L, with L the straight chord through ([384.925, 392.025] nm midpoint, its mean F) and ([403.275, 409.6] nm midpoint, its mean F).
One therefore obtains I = 0.244 mag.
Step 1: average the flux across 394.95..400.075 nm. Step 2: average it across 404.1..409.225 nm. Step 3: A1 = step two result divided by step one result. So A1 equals 1.19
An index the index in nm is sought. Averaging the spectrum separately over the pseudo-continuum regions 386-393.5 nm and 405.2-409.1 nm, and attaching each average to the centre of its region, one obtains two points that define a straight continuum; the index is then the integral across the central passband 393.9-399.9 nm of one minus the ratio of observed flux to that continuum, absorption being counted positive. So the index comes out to 0.54 nm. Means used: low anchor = 65.1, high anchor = 77.2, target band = 63.8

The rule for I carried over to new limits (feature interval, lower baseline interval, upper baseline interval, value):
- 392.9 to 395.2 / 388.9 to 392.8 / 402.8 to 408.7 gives 0.25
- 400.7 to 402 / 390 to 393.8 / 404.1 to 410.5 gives -0.16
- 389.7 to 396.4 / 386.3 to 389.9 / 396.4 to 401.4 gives 0.19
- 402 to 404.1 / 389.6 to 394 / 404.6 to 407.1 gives -0.04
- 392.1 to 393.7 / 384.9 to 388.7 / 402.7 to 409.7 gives 0.46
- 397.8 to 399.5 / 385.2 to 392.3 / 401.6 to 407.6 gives 0.04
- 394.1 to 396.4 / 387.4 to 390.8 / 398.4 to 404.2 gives 0.11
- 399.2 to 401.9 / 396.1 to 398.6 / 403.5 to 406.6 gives -0.17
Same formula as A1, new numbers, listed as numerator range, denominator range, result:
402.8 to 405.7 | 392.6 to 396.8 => 1.36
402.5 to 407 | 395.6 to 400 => 1.18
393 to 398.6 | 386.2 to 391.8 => 0.84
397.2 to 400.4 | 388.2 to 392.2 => 1.14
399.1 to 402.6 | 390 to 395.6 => 1.34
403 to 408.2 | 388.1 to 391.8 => 1.27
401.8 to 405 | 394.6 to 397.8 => 1.30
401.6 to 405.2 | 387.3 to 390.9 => 1.31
